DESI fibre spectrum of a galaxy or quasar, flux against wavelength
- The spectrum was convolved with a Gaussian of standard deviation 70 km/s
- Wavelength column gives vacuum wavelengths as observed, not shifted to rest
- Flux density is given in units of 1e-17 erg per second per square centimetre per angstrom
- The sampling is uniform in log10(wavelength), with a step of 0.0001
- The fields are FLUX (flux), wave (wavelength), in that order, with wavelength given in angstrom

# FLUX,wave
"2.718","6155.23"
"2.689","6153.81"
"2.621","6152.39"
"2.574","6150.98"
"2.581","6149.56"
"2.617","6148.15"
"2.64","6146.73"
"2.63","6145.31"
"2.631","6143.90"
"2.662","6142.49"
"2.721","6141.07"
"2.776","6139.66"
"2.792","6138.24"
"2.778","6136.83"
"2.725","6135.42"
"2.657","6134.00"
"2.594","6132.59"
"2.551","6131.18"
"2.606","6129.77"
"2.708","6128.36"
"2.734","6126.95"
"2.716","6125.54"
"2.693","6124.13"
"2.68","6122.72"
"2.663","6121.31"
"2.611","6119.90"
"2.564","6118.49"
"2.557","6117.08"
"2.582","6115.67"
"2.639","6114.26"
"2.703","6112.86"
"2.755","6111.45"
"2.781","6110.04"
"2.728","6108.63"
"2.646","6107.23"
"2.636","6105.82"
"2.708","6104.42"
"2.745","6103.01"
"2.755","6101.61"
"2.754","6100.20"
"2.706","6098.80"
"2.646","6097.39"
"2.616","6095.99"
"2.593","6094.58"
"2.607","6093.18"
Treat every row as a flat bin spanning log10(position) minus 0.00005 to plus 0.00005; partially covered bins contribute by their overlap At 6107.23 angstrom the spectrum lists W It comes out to 2.646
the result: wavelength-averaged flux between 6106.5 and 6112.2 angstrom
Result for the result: 2.72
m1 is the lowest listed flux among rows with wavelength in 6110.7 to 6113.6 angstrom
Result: 2.703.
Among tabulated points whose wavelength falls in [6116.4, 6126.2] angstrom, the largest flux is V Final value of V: 2.716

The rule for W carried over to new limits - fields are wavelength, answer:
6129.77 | 2.606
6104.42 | 2.708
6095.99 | 2.616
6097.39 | 2.646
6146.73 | 2.64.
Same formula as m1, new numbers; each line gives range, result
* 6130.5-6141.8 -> 2.551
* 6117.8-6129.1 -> 2.564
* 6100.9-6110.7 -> 2.636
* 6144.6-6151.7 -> 2.574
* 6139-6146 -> 2.63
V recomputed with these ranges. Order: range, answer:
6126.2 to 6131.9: 2.734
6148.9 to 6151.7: 2.581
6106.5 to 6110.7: 2.781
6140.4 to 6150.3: 2.721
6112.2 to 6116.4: 2.703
